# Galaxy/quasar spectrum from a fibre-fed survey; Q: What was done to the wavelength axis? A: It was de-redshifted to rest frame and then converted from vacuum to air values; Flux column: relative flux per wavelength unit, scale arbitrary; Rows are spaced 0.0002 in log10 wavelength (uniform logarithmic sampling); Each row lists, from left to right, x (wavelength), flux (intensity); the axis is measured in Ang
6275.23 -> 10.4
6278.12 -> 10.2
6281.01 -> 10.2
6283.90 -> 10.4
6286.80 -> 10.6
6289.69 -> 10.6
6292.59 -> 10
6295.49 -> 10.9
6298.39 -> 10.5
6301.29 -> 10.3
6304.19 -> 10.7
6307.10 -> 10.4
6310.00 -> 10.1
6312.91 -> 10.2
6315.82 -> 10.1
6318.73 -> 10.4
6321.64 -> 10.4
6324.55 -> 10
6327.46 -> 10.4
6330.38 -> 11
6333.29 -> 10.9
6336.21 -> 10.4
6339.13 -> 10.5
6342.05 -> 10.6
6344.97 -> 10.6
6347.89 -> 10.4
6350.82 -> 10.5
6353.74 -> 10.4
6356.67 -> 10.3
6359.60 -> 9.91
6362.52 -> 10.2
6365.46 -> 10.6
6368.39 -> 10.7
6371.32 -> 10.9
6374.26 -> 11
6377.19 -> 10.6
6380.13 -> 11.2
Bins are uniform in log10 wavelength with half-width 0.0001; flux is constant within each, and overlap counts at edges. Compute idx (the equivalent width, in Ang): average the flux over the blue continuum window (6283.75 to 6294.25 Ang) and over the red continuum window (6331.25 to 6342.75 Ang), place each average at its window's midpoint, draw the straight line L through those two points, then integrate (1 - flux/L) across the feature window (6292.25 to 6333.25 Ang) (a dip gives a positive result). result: 0.39 Ang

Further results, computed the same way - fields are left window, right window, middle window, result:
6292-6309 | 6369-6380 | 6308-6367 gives 1.5 Ang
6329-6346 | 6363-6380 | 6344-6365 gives 0.7 Ang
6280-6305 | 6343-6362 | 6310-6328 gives 0.3 Ang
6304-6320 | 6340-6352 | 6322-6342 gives -0.2 Ang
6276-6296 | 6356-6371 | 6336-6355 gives -0.2 Ang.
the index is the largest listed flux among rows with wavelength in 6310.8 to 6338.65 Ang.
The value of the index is 11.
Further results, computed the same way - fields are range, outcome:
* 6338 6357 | 10.6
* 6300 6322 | 10.7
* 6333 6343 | 10.9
